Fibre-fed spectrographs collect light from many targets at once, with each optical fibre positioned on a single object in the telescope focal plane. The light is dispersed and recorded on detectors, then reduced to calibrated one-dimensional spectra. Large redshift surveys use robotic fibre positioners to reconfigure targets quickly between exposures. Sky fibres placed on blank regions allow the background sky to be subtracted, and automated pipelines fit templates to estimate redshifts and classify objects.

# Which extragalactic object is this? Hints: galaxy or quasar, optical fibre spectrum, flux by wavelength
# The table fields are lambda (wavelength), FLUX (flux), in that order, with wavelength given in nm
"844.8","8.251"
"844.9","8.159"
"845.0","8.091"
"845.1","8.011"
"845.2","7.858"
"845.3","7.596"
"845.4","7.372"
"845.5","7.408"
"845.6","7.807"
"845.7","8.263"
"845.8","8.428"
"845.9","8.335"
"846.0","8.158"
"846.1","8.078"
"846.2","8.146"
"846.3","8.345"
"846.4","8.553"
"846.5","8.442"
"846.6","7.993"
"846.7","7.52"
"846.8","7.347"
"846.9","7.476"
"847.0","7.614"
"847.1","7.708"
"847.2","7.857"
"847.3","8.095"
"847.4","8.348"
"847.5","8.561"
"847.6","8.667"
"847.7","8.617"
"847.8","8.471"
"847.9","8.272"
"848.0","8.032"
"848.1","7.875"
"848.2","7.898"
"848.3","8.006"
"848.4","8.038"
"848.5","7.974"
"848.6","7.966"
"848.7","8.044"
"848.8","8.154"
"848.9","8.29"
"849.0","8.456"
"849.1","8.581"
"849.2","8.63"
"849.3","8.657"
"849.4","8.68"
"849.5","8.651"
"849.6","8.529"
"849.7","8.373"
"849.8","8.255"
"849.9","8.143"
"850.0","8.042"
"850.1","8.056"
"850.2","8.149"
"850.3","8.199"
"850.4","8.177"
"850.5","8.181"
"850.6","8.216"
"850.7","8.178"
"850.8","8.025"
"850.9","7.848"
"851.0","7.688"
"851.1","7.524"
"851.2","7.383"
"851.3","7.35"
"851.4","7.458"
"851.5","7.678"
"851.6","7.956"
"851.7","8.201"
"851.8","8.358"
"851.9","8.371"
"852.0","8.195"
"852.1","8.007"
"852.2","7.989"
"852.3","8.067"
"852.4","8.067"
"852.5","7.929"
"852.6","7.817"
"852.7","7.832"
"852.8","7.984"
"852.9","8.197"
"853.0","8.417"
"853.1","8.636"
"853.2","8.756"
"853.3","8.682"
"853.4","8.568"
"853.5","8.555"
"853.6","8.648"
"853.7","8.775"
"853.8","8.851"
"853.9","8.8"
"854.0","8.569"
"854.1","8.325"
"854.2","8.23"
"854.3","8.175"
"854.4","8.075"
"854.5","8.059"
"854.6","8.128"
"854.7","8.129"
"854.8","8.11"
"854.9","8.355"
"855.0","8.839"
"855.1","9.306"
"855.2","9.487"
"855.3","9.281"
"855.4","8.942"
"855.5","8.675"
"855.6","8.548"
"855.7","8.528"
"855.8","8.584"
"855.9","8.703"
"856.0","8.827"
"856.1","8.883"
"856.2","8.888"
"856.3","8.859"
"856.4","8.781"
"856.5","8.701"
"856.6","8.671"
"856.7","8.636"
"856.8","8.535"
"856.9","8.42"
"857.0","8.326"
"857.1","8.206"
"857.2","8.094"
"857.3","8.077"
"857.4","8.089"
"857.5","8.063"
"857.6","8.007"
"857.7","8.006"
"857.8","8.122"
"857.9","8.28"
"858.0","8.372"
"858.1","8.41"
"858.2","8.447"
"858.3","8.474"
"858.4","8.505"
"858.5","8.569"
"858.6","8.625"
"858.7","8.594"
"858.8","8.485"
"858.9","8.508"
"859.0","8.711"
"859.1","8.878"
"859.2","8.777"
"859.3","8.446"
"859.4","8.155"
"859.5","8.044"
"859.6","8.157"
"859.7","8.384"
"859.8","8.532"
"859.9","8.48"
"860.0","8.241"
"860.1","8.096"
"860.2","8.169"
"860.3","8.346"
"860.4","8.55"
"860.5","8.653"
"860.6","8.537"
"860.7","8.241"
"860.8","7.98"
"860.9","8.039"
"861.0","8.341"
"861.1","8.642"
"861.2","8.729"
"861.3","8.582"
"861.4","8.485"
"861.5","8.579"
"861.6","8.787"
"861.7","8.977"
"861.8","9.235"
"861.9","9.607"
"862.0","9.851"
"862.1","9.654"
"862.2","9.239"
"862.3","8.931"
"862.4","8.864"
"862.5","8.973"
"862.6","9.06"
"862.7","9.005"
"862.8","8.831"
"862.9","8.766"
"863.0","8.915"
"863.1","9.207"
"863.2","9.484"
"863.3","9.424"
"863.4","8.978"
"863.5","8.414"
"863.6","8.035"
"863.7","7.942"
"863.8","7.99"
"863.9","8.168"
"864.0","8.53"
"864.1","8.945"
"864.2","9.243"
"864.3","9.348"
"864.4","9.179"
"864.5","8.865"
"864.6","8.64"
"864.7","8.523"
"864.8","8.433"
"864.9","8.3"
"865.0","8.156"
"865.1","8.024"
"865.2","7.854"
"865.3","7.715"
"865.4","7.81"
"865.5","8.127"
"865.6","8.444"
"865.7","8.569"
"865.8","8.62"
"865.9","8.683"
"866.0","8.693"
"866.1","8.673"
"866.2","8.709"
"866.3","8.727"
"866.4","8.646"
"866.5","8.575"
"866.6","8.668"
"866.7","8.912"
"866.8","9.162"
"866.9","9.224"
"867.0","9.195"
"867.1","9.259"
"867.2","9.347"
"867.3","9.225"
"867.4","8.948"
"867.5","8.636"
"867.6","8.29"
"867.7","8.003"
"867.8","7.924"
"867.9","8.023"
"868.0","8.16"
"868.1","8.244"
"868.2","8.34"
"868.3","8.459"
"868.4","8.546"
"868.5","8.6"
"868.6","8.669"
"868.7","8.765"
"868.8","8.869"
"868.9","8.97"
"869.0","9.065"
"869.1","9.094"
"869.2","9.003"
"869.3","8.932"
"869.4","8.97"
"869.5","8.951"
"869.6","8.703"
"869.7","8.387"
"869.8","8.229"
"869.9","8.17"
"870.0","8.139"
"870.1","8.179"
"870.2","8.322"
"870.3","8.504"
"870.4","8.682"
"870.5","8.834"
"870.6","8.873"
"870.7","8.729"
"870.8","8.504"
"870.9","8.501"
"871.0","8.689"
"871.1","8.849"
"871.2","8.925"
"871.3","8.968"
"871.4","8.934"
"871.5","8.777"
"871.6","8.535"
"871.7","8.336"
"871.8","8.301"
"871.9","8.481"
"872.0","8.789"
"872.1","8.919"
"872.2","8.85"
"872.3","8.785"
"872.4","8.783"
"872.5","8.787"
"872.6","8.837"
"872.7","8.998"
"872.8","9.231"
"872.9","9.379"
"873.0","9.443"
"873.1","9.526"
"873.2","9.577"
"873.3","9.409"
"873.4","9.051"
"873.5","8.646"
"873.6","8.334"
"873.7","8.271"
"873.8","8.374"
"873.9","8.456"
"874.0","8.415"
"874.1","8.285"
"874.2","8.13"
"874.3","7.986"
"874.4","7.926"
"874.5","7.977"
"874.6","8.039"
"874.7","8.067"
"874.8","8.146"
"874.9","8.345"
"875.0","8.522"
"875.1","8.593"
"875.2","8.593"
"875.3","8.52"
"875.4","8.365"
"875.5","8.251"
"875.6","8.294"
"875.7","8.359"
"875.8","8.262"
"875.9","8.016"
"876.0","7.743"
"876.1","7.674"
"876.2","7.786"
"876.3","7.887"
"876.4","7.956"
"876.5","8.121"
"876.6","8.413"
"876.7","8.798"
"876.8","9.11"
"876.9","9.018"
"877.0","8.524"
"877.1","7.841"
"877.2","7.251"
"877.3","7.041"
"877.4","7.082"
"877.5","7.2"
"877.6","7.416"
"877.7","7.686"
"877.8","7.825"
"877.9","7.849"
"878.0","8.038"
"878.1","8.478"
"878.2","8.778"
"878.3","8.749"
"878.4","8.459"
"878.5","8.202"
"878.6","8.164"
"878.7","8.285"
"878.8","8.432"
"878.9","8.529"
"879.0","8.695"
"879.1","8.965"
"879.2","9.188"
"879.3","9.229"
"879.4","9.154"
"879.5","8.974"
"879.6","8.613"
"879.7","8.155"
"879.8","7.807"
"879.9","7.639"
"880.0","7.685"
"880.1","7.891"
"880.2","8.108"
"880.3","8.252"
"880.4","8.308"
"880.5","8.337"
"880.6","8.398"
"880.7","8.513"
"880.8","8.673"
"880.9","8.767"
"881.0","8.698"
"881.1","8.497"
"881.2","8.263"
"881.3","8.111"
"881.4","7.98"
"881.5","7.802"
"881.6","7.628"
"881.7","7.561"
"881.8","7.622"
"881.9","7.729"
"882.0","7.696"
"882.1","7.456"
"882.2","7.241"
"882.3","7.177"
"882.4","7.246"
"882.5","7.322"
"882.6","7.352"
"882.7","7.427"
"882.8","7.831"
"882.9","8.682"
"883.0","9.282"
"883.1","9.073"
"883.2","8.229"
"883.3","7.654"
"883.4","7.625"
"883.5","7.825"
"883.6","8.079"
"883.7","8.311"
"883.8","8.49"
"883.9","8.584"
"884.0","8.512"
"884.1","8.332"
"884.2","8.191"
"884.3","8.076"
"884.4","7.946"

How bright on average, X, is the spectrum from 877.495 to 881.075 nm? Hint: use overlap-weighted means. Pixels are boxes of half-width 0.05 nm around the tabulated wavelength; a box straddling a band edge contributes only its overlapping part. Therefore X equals 8.35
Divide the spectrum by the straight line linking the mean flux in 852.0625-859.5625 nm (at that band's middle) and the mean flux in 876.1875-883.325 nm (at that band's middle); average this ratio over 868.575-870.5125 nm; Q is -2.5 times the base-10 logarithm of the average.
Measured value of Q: -0.05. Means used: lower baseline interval 8.45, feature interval 8.67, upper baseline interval 8.14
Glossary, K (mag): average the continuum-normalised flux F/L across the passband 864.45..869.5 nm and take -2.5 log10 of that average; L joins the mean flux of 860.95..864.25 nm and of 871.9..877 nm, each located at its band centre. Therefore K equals 0.02 mag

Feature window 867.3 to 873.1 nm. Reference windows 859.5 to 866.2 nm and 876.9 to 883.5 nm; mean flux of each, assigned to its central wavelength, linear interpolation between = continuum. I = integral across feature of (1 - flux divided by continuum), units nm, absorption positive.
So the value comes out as -0.19 nm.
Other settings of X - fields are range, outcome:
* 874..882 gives 8.2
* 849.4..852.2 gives 8.05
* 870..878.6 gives 8.42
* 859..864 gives 8.66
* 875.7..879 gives 8.1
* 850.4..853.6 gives 8.08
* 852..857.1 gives 8.5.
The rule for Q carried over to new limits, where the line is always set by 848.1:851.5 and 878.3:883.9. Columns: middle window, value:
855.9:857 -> -0.07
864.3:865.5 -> -0.03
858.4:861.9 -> -0.05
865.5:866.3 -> -0.06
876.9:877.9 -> 0.07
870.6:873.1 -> -0.09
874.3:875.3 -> -0.01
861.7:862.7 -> -0.14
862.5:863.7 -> -0.10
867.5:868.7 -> -0.02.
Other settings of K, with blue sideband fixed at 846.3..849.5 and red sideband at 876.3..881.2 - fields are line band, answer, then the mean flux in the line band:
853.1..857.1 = -0.05 mag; 8.62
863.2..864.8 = -0.06 mag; 8.7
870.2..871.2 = -0.05 mag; 8.68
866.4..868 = -0.06 mag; 8.74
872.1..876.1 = -0.04 mag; 8.55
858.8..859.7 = -0.03 mag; 8.46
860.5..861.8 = -0.04 mag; 8.53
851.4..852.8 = 0.02 mag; 8.01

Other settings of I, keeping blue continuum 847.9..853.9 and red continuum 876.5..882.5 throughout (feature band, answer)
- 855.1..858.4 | -0.15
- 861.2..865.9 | -0.32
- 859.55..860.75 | -0.03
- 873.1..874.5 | -0.07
